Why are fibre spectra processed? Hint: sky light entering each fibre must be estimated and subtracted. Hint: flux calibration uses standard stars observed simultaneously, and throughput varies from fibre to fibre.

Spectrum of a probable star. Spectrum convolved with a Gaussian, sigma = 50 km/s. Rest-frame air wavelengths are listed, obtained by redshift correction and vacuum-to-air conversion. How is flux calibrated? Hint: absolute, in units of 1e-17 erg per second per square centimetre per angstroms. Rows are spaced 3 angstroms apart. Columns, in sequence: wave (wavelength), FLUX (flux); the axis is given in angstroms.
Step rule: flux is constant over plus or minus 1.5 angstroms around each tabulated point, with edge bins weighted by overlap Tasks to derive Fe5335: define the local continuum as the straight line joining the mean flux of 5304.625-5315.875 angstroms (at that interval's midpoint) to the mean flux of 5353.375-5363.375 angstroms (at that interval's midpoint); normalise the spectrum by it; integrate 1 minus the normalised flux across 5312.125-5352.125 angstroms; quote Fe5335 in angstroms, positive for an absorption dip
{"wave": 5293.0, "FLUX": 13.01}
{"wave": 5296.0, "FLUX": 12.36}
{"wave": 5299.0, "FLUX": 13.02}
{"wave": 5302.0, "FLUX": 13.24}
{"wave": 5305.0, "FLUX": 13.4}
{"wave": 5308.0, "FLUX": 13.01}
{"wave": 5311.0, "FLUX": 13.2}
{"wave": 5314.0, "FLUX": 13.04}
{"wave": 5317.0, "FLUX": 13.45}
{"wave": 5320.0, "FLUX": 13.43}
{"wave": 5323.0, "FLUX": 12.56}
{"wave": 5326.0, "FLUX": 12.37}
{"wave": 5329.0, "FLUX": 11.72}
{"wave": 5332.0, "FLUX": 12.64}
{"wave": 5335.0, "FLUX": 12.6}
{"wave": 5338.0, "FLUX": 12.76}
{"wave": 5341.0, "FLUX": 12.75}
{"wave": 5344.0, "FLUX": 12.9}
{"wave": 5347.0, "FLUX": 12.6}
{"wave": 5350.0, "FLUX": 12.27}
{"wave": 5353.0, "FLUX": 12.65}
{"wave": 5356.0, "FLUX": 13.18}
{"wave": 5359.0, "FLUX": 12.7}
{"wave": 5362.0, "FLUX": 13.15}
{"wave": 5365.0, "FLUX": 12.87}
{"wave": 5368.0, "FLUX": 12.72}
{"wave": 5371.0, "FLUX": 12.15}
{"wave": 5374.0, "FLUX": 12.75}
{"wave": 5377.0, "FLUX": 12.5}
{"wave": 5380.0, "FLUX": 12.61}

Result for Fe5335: 1.11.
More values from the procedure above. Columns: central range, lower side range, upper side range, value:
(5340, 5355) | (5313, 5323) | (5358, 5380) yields 0.3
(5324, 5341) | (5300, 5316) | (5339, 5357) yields 0.6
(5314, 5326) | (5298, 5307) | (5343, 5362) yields 0.0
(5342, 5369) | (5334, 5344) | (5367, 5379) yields -0.3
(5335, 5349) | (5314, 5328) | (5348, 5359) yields 0.1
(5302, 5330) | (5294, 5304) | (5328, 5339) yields -0.6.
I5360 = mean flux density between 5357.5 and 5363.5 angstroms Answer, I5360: 12.9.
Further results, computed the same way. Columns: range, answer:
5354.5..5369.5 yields 12.9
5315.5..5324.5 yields 13.1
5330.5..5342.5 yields 12.7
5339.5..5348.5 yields 12.8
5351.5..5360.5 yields 12.8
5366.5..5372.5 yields 12.4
